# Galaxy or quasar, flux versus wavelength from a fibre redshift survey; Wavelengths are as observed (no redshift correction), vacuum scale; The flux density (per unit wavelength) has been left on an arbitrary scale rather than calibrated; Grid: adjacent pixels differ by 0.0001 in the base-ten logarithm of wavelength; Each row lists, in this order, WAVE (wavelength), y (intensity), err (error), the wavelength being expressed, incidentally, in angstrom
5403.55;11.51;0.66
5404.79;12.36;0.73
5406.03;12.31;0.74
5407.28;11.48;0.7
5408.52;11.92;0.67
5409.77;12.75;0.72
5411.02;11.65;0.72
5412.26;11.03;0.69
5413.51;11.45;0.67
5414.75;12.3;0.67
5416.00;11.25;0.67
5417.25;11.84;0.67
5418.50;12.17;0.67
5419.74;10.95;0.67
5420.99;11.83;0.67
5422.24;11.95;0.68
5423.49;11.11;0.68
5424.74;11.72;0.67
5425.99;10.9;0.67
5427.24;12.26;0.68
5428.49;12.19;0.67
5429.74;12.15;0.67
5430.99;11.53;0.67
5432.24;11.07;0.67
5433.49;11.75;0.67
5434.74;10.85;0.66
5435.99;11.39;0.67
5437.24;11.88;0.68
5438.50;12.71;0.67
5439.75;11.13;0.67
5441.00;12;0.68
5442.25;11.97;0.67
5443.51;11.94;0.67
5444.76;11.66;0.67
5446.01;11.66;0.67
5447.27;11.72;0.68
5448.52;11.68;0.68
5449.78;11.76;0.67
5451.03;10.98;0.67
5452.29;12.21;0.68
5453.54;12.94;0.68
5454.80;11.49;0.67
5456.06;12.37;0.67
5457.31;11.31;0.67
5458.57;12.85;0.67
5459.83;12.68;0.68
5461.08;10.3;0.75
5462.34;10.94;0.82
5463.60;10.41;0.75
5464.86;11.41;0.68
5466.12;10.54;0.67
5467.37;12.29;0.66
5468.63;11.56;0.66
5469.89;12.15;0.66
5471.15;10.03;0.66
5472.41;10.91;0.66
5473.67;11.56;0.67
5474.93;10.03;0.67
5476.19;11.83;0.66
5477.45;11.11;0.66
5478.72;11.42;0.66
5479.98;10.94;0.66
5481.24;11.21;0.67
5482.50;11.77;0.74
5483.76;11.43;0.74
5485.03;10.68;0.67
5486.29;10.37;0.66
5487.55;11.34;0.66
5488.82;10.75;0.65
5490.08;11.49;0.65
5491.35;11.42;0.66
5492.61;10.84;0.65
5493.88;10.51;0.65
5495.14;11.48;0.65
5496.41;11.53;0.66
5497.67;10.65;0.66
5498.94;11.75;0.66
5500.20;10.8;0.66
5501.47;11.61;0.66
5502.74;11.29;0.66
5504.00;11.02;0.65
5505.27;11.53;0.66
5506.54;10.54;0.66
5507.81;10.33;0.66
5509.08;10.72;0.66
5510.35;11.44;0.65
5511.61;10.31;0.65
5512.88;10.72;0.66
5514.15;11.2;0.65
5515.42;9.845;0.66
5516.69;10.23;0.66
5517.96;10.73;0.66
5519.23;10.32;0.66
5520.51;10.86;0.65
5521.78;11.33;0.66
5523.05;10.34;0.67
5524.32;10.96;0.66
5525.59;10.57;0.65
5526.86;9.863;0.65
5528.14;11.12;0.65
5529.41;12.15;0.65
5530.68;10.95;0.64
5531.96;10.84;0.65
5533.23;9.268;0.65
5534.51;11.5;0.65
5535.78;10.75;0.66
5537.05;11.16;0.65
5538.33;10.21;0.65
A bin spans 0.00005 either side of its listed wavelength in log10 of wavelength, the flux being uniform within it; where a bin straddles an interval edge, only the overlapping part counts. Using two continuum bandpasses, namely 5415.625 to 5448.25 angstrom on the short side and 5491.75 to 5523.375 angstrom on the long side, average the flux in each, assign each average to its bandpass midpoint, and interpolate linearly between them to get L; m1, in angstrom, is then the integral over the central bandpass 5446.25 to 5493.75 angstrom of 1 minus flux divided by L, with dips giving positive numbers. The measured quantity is -0.3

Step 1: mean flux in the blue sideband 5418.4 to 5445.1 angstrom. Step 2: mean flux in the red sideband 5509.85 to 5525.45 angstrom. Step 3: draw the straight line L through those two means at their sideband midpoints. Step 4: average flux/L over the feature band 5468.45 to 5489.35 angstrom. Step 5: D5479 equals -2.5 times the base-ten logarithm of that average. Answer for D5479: 0.00 mag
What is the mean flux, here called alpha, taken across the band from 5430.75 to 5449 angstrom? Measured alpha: 11.7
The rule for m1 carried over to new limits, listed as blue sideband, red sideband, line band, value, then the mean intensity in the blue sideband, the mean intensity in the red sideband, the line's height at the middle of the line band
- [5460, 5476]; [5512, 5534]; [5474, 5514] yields -0.7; 11.1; 10.7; 10.9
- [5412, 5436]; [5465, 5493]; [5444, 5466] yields -0.5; 11.6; 11.2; 11.4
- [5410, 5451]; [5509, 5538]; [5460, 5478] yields 0.3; 11.7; 10.7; 11.3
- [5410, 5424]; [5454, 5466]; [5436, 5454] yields -0.5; 11.6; 11.5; 11.5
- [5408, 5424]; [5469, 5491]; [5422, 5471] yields -1.0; 11.7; 11.1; 11.4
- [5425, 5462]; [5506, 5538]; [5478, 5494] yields 0.1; 11.8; 10.7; 11.2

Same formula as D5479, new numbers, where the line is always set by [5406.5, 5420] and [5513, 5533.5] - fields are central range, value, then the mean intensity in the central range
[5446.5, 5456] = -0.044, 11.8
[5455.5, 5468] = -0.023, 11.5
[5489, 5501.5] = -0.022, 11.2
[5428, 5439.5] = -0.015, 11.7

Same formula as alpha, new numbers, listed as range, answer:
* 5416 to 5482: 11.6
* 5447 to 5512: 11.3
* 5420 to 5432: 11.7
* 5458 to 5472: 11.4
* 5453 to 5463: 11.8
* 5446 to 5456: 11.8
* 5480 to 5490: 11.1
